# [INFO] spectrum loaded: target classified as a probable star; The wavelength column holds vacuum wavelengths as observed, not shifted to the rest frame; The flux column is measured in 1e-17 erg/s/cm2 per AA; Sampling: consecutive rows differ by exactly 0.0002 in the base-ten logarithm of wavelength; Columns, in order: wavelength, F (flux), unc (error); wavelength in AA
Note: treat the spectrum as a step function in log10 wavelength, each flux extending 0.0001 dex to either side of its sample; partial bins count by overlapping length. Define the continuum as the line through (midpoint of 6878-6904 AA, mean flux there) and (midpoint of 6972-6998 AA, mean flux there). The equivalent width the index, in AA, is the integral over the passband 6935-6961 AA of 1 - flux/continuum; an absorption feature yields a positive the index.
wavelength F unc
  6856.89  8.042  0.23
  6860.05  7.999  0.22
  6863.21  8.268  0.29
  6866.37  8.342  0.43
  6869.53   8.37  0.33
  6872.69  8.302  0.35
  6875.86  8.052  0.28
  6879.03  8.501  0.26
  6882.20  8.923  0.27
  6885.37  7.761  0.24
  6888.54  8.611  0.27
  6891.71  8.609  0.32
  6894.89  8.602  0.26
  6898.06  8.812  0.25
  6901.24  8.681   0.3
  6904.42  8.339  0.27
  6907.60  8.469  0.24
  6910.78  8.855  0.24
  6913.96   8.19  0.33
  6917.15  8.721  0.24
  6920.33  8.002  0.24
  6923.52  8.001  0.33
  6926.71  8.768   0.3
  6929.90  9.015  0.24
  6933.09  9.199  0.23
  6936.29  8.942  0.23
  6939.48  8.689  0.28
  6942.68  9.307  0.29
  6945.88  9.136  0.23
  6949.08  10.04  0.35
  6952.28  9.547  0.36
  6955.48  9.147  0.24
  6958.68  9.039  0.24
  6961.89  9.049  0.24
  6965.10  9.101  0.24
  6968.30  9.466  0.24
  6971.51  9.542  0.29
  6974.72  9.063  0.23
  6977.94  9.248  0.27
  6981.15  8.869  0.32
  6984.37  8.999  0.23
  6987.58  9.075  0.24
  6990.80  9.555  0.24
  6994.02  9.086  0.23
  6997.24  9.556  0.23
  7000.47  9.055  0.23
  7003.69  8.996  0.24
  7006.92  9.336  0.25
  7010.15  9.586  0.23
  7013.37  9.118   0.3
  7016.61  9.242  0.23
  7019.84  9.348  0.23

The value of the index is -0.85 AA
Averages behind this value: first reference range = 8.55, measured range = 9.23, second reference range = 9.19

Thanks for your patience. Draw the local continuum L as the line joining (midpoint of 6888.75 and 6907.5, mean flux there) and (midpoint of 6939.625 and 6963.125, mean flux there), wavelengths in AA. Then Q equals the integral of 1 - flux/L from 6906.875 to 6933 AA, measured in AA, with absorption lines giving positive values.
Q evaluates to 1.0 AA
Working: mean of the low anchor 8.6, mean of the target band 8.55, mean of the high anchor 9.29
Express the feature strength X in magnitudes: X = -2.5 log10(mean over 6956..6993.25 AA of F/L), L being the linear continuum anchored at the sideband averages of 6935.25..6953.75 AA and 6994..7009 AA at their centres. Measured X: 0.01 mag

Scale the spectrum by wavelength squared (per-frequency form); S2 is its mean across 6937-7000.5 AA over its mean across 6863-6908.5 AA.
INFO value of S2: 1.1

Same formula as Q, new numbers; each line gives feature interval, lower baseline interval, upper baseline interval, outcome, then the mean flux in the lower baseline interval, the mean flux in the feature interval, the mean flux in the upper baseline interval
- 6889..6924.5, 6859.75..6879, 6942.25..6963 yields 1.0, 8.26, 8.49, 9.33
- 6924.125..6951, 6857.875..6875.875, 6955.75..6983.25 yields -0.7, 8.23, 9.1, 9.17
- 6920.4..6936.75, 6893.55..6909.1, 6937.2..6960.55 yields 0.5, 8.58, 8.7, 9.26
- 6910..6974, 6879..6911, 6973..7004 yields -1.0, 8.55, 8.99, 9.16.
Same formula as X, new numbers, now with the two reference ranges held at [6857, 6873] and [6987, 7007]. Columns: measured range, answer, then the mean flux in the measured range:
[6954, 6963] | -0.02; 9.08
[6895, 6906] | -0.01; 8.61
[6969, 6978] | -0.03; 9.3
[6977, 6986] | 0.01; 9.03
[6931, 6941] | -0.02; 8.95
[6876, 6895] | -0.01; 8.46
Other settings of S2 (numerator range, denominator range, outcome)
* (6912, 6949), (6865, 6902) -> 1.05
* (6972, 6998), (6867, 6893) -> 1.13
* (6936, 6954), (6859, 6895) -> 1.14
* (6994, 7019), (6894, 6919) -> 1.11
